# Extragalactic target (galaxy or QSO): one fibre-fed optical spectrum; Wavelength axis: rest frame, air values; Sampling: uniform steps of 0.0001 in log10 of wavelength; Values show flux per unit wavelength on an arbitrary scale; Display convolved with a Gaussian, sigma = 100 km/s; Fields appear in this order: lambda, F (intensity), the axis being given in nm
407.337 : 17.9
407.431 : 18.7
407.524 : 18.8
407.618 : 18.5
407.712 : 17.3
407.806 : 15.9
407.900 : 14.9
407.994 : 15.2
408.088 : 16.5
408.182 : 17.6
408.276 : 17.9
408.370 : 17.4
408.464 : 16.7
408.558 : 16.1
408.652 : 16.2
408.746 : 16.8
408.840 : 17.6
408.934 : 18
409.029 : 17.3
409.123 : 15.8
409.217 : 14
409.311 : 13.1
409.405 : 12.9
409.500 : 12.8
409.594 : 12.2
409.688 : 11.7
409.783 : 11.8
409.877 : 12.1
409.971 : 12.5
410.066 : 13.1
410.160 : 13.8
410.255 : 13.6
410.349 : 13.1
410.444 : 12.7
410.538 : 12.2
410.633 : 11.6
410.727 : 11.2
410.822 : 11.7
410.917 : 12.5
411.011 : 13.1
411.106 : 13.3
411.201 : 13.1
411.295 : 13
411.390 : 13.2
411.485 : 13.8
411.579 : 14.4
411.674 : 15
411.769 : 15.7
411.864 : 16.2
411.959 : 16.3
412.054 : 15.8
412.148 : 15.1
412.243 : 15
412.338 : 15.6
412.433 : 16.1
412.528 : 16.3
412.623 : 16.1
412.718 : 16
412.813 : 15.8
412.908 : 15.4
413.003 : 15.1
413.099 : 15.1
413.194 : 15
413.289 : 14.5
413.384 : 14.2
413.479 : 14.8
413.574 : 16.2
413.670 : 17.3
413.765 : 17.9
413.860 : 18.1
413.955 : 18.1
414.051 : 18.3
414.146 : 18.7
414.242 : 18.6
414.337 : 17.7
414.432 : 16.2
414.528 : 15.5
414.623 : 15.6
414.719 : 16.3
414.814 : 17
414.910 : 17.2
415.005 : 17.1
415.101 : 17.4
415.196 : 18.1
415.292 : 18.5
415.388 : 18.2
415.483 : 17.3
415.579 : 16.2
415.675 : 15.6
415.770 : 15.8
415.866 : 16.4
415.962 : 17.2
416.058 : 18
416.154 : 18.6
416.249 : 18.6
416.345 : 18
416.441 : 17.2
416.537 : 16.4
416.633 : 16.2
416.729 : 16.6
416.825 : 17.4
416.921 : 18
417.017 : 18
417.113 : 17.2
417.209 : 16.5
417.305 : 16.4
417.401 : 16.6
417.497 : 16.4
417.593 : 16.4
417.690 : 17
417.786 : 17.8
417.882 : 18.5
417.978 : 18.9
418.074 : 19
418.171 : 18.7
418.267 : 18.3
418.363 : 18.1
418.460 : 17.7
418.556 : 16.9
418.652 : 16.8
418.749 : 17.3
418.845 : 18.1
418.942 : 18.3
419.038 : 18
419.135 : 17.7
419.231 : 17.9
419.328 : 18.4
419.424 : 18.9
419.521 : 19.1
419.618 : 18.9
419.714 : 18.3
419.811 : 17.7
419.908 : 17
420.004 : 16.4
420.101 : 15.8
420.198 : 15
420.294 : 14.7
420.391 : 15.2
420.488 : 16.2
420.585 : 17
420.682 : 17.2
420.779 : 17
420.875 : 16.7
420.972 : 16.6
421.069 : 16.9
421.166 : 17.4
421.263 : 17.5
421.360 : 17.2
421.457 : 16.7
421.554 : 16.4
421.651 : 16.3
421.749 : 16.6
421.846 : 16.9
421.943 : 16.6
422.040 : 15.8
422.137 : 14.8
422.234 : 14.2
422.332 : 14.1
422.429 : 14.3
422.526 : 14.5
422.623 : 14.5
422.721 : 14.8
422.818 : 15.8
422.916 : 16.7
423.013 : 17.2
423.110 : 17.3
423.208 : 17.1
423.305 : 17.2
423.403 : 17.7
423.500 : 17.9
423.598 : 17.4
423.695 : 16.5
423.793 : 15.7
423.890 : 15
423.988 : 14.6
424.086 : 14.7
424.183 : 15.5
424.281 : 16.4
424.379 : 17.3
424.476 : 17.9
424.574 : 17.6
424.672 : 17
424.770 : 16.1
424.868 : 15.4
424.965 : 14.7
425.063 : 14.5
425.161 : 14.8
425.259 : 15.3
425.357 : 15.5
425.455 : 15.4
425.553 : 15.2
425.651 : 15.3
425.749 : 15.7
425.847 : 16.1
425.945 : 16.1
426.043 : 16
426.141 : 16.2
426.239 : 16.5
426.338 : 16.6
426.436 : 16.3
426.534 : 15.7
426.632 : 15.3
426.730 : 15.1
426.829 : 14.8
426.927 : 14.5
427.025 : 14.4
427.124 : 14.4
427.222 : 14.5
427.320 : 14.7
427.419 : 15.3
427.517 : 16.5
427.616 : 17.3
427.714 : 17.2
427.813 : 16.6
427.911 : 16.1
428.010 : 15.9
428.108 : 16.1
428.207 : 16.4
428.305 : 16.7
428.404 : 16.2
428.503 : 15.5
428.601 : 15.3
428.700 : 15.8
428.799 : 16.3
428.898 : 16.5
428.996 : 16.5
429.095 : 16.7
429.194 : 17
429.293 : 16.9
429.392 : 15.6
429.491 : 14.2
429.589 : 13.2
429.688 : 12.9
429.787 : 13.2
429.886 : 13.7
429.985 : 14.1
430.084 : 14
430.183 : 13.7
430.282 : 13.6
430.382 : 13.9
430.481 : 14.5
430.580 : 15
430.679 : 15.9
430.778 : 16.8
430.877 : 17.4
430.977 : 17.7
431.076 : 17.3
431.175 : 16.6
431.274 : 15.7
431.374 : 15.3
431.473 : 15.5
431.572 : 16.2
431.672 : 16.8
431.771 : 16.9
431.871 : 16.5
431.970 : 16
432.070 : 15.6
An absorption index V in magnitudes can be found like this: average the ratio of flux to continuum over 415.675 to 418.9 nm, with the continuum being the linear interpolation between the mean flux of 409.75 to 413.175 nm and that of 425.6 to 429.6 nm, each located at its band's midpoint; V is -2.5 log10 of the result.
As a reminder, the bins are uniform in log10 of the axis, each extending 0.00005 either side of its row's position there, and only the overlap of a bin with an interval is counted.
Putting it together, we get -0.182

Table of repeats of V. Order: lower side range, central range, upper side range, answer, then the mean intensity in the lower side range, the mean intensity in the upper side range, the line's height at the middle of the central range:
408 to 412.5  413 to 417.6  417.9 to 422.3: -0.073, 14.4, 17.1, 15.8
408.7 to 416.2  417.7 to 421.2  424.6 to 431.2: -0.134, 15.3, 15.6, 15.4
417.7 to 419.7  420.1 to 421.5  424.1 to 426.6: 0.061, 18.2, 15.9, 17.5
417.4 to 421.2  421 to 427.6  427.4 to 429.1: 0.058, 17.4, 16.3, 16.8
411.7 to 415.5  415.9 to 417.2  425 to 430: -0.075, 16.5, 15.5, 16.3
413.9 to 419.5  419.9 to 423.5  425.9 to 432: 0.033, 17.5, 15.6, 16.7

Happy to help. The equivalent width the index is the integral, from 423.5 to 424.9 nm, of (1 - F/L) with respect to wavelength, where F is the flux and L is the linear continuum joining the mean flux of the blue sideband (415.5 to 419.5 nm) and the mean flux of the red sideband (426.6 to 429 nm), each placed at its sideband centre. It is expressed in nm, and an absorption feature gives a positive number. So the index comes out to 0.01 nm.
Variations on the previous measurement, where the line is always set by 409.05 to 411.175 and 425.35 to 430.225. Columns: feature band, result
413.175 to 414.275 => -0.28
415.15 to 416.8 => -0.42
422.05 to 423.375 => -0.08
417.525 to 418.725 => -0.32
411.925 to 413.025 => -0.21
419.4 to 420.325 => -0.19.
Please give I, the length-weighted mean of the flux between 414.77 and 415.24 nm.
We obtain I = 17.4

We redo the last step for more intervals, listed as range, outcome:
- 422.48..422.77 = 14.6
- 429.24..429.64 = 15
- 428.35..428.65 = 15.7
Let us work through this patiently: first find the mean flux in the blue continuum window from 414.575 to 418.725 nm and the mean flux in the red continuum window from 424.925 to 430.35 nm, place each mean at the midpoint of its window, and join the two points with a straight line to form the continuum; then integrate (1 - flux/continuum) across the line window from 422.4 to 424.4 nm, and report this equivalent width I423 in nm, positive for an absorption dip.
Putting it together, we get 0.006 nm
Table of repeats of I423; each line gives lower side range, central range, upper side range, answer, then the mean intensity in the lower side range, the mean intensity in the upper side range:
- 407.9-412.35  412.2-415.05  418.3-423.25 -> -0.227 nm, 14.4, 16.7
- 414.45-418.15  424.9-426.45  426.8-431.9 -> 0.040 nm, 17.2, 15.6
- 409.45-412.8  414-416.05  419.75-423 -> -0.342 nm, 13.8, 16.1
